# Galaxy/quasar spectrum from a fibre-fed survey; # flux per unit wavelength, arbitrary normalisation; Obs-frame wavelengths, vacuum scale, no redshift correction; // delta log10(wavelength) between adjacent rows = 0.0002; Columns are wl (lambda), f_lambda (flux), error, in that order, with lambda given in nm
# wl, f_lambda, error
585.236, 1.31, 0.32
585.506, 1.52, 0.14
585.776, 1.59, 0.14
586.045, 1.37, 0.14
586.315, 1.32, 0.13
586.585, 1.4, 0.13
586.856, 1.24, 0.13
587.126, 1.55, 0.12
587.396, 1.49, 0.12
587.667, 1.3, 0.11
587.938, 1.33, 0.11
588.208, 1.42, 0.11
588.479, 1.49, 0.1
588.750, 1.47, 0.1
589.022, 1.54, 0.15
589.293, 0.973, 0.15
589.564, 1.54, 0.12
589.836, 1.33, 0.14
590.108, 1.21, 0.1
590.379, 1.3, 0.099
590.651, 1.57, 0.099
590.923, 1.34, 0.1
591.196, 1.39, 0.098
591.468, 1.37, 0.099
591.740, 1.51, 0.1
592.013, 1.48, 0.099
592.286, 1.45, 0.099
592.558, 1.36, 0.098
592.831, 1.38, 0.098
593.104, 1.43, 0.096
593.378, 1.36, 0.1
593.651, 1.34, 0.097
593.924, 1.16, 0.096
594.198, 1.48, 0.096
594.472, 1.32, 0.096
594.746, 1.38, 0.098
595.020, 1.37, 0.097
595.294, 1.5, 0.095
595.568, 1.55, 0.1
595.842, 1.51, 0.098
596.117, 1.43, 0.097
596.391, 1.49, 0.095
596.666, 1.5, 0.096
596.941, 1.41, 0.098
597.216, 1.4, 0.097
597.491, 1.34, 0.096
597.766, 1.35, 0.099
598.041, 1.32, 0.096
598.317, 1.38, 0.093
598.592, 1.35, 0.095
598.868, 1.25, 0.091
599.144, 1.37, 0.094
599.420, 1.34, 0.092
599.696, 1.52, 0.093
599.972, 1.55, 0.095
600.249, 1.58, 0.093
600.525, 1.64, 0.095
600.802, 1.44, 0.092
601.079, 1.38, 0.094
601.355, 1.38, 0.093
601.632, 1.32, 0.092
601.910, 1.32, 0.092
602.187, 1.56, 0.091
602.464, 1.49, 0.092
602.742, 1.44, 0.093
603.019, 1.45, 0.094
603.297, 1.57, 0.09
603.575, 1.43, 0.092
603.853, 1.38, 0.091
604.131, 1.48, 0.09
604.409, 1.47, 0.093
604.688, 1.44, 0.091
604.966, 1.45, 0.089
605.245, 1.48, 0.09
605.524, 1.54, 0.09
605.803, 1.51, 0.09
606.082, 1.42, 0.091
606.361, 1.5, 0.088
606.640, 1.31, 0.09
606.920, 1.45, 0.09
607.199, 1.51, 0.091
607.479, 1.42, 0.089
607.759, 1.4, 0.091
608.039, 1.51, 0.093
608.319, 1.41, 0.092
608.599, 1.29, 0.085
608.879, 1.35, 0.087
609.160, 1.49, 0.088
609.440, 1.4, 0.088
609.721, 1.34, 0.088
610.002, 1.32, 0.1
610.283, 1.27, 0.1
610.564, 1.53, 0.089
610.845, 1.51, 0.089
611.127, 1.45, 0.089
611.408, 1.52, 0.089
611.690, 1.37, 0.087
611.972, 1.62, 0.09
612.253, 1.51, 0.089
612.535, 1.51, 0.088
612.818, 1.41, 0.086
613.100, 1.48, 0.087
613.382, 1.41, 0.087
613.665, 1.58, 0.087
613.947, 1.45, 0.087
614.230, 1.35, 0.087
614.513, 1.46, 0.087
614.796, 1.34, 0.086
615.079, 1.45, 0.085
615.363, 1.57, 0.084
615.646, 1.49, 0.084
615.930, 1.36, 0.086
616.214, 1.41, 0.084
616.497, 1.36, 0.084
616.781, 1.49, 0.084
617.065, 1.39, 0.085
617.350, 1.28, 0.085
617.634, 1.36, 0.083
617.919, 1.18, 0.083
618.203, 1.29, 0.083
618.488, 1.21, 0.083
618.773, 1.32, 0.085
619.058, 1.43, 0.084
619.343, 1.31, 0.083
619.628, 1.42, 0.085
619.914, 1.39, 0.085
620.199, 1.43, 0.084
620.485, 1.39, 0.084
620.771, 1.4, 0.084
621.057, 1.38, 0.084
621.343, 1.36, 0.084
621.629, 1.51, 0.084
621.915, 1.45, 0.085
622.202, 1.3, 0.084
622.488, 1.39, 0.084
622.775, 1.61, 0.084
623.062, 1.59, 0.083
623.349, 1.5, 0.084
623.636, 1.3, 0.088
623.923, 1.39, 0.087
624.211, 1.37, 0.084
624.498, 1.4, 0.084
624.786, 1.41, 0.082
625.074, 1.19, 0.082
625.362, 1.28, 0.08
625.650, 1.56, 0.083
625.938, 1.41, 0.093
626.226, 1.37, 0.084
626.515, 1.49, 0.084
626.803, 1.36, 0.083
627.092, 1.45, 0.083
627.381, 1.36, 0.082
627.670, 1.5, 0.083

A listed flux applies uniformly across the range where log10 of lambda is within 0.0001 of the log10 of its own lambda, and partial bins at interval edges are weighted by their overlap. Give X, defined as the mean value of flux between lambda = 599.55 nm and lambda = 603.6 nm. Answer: 1.47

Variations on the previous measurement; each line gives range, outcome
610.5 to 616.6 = 1.46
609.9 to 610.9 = 1.4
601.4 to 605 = 1.44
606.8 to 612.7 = 1.44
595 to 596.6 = 1.48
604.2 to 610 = 1.43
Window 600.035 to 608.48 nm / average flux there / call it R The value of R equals 1.46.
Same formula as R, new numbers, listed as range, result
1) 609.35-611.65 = 1.42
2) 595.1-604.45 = 1.44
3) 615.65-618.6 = 1.34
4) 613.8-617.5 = 1.42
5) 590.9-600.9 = 1.42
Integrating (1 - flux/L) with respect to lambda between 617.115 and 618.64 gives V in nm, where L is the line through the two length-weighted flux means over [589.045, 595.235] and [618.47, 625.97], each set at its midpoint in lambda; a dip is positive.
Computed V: 0.13 nm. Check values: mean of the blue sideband 1.37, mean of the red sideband 1.4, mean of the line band 1.27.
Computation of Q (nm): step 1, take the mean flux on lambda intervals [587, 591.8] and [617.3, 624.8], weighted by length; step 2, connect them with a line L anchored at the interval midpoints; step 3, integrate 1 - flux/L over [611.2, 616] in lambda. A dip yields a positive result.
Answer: -0.27 nm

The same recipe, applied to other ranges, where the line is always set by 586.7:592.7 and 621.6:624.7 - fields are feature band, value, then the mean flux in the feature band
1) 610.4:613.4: -0.136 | 1.49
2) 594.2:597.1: -0.097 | 1.45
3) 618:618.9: 0.102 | 1.27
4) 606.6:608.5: -0.024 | 1.43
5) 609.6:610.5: 0.057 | 1.33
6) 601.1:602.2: 0.026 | 1.37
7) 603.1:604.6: -0.057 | 1.46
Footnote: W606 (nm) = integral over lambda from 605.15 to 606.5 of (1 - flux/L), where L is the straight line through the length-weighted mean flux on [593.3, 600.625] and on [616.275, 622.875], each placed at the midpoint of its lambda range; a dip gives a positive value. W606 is -0.09 nm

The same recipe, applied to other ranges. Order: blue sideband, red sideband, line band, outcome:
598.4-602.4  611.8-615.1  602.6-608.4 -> -0.054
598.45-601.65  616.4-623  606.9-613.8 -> -0.190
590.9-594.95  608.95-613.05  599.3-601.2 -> -0.117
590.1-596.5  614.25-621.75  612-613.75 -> -0.128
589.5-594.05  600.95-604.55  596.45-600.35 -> 0.029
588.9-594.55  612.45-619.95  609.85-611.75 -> -0.049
